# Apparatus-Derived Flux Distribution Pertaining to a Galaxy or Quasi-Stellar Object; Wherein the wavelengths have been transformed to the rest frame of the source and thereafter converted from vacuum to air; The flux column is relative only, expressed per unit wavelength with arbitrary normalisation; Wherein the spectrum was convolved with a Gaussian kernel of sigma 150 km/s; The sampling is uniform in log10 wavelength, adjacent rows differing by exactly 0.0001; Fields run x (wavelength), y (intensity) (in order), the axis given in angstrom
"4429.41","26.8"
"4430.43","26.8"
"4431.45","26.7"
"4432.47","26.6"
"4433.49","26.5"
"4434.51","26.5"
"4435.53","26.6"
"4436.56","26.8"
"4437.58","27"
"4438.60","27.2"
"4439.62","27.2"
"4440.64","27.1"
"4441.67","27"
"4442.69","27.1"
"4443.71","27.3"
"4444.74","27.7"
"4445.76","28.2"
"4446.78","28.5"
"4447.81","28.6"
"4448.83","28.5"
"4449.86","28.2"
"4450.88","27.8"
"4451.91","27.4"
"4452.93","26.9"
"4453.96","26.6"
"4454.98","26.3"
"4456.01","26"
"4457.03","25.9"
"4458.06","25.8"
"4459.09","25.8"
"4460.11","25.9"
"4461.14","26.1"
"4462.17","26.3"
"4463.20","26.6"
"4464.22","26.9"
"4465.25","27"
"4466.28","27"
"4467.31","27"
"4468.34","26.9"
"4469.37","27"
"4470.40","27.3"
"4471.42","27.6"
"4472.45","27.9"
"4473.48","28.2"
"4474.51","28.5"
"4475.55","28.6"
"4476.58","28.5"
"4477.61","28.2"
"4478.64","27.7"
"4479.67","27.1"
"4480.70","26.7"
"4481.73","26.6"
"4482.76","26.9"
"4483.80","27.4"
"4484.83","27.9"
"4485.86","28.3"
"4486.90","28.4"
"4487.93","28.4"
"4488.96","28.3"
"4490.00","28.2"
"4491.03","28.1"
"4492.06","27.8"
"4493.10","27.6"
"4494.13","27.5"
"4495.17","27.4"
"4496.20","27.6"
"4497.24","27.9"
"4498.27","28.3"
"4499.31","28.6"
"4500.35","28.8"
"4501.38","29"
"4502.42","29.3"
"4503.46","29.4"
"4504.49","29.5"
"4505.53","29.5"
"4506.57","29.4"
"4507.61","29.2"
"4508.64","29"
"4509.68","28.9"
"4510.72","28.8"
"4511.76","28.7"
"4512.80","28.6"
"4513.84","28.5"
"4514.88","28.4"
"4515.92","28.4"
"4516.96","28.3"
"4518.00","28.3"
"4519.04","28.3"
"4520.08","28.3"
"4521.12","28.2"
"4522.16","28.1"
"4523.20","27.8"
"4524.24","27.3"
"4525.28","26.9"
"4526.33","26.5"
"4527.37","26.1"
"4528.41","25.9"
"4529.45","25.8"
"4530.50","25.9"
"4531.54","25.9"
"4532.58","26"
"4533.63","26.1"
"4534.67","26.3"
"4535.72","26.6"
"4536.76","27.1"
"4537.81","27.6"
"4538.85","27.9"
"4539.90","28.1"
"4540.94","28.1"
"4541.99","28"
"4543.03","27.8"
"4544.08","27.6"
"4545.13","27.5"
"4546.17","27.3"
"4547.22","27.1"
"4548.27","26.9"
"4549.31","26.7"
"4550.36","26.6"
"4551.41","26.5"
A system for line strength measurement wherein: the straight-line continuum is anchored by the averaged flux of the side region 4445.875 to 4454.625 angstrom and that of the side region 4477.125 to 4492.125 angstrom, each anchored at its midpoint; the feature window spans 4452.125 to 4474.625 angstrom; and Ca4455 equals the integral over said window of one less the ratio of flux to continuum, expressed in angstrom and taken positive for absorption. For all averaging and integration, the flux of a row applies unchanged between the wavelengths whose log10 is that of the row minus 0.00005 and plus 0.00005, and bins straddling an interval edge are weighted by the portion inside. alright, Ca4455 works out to 0.8 angstrom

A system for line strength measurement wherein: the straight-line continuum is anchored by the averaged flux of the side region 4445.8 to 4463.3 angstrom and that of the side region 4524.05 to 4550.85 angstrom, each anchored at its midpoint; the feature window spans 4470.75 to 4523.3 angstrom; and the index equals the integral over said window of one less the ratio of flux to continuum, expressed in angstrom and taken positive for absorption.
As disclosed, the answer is -2.6 angstrom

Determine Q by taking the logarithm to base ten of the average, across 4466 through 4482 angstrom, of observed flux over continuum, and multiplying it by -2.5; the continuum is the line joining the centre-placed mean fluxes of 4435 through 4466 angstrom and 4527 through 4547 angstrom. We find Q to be -0.02 mag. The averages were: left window 27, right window 26.9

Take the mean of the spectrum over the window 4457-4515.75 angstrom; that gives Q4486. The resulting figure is 27.9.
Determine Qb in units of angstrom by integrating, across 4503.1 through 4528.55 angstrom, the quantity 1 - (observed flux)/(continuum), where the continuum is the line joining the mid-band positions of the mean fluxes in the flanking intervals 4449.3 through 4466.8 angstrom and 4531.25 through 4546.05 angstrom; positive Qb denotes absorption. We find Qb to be -1.16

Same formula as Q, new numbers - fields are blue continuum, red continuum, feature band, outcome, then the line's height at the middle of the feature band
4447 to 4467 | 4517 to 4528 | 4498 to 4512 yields -0.06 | 27.4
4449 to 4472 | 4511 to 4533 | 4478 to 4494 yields -0.03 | 27.1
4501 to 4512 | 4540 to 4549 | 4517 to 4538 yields 0.05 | 28.3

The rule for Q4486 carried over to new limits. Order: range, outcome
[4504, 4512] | 29.1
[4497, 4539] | 27.9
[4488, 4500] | 28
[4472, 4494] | 27.9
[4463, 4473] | 27.2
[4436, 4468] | 27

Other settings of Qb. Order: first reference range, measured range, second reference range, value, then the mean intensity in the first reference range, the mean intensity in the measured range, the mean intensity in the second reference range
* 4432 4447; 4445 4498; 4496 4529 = 0.45 angstrom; 27.1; 27.4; 28.3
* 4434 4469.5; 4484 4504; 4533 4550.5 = -0.83 angstrom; 27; 28.3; 27.3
